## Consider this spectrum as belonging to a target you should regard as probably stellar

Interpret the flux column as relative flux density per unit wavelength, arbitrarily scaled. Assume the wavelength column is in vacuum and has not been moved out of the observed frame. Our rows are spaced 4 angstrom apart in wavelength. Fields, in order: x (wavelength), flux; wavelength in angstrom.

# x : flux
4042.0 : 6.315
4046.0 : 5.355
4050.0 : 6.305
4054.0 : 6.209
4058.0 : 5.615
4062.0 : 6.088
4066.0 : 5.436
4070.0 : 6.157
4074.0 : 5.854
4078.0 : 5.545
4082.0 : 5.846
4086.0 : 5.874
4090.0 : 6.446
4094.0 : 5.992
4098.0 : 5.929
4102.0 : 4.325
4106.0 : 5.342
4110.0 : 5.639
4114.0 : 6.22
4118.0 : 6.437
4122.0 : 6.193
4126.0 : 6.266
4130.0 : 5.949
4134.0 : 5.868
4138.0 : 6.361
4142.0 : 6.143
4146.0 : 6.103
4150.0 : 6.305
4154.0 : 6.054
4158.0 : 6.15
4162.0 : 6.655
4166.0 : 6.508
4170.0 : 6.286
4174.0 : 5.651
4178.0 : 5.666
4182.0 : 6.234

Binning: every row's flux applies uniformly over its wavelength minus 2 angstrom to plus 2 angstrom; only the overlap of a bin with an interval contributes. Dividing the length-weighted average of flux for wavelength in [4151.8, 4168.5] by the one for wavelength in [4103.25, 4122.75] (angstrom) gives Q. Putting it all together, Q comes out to 1.08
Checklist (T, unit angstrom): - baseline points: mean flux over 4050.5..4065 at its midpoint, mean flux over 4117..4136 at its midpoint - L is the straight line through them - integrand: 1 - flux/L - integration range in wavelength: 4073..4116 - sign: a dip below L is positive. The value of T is 2.3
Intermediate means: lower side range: 5.97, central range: 5.73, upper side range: 6.13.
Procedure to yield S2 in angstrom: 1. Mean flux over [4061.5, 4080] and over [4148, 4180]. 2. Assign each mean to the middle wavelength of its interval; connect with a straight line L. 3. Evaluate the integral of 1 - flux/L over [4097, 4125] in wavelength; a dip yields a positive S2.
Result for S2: 1.0 angstrom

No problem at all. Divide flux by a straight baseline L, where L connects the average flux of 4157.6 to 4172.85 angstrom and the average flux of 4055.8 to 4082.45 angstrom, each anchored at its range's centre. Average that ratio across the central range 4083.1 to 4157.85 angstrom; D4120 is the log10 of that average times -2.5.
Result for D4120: 0.02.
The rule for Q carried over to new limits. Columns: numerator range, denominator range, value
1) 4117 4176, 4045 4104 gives 1.07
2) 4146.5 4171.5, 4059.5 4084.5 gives 1.09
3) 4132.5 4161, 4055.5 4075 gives 1.06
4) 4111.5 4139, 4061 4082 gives 1.06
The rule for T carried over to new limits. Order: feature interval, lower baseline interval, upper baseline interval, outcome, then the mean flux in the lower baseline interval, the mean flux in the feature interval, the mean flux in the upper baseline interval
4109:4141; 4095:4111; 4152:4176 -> -2.7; 5.33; 6.13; 6.22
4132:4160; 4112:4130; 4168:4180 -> -0.3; 6.24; 6.14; 5.87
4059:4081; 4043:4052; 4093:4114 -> -0.3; 5.88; 5.81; 5.49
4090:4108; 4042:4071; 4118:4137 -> 1.5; 5.9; 5.51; 6.12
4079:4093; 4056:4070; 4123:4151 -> -0.3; 5.78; 6.01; 6.14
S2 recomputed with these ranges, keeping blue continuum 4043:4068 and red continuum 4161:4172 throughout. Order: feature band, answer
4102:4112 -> 1.44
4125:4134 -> 0.32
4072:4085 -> 0.49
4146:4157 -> 0.38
